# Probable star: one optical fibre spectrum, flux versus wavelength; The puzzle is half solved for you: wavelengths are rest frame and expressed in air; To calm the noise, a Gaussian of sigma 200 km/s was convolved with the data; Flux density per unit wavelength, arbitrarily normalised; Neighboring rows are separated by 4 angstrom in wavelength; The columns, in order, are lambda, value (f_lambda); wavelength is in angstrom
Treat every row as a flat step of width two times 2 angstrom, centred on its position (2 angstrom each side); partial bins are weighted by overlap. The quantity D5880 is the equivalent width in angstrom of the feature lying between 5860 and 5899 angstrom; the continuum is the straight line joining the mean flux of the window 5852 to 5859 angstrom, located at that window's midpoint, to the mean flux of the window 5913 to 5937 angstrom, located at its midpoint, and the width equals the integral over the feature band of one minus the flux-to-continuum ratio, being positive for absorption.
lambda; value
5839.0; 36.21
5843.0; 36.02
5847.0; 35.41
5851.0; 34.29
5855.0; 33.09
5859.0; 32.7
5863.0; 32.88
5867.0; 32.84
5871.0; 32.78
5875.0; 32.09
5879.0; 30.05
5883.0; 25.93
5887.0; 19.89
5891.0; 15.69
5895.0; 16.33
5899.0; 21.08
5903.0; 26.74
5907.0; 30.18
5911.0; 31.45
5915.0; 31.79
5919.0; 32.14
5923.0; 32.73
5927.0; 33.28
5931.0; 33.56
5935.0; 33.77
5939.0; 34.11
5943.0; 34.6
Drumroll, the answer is 7.9 angstrom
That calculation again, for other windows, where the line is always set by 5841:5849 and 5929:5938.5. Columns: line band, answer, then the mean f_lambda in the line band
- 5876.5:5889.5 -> 3.6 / 25.2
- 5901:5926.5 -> 2.4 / 31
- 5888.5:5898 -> 4.9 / 16.7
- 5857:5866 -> 0.6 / 32.8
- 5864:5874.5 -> 0.7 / 32.7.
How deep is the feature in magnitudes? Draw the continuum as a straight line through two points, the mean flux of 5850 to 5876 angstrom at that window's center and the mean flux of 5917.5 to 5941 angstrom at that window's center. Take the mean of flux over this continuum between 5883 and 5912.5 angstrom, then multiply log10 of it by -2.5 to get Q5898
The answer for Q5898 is 0.39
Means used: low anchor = 32.9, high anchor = 33.3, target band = 23.1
